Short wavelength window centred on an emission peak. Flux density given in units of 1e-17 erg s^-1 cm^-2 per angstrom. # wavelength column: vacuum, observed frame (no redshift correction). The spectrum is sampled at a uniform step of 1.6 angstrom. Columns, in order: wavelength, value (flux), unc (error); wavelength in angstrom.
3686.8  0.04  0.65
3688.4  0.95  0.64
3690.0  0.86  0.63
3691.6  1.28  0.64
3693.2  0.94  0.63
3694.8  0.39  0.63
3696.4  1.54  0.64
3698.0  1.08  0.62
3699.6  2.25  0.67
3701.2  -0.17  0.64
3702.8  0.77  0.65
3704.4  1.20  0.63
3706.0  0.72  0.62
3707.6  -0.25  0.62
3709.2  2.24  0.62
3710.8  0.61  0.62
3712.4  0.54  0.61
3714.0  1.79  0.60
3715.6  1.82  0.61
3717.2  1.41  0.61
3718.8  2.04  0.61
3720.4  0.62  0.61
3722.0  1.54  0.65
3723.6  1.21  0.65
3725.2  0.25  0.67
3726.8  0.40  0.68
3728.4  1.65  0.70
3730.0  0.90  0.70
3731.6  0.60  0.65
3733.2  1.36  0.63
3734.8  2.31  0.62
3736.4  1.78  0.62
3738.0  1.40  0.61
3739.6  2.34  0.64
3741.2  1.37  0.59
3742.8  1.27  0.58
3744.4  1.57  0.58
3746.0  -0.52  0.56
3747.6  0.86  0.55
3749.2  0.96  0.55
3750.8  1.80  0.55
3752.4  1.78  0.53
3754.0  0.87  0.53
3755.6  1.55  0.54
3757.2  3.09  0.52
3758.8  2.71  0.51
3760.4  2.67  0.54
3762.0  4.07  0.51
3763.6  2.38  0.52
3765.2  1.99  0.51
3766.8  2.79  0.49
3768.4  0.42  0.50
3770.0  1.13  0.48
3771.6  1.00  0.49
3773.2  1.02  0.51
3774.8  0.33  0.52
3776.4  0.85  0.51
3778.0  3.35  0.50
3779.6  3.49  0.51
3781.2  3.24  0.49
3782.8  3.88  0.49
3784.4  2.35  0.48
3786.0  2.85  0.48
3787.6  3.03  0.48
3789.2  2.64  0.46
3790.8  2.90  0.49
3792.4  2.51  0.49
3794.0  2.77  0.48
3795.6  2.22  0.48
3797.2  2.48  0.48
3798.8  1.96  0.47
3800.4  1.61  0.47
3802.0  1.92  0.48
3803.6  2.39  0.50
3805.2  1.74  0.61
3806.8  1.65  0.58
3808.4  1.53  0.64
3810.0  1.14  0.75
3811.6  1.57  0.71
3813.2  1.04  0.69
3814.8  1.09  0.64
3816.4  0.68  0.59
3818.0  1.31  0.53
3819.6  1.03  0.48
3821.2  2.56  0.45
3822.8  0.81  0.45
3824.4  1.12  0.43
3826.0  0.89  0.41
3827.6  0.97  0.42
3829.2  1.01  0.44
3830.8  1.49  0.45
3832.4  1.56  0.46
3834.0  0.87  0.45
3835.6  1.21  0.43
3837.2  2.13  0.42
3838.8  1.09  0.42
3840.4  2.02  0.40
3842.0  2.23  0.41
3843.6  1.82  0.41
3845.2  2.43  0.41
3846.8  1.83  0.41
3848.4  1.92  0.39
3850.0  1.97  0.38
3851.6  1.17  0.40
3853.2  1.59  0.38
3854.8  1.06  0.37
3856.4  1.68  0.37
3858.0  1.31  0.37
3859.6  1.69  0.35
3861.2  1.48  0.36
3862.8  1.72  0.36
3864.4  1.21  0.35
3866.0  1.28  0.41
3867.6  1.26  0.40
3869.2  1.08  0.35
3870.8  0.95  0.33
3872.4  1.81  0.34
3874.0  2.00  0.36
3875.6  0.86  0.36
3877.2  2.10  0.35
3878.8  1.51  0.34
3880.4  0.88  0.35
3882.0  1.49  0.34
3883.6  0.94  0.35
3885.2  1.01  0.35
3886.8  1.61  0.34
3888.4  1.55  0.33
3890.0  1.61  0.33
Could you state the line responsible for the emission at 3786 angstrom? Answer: Lyman alpha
